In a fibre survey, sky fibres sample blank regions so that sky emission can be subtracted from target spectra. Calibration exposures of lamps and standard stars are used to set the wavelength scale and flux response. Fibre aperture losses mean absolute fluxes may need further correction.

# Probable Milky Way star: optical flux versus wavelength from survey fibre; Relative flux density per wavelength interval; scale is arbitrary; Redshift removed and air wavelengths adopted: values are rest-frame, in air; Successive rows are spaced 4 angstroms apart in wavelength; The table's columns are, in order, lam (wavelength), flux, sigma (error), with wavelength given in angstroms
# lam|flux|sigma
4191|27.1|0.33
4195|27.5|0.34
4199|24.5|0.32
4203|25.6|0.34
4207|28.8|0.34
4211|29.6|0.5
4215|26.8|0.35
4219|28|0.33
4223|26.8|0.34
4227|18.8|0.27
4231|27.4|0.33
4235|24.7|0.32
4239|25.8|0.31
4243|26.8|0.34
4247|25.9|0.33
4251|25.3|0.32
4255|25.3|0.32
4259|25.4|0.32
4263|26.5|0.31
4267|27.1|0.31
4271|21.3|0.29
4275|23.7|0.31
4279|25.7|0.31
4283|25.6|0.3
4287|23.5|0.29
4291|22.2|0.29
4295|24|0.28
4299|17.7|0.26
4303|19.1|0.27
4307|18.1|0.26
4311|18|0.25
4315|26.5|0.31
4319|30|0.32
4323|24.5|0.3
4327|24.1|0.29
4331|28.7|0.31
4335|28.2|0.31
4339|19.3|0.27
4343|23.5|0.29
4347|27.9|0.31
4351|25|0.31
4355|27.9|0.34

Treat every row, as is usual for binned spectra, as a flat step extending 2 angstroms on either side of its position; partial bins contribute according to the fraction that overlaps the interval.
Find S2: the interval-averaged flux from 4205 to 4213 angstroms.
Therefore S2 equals 29.2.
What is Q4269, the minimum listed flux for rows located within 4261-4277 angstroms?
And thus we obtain 21.3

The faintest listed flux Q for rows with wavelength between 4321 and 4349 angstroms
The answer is 19.3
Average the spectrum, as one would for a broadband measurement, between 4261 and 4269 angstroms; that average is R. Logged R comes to 26.8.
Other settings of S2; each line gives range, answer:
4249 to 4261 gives 25.3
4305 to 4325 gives 23.4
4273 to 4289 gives 24.6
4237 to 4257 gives 25.8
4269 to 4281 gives 23.6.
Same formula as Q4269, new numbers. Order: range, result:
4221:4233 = 18.8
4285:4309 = 17.7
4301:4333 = 18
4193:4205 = 24.5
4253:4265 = 25.3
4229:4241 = 24.7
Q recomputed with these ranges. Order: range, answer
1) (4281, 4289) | 23.5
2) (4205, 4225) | 26.8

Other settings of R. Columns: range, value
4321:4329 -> 24.3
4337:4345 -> 21.4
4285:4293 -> 22.9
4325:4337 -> 27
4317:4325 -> 27.2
